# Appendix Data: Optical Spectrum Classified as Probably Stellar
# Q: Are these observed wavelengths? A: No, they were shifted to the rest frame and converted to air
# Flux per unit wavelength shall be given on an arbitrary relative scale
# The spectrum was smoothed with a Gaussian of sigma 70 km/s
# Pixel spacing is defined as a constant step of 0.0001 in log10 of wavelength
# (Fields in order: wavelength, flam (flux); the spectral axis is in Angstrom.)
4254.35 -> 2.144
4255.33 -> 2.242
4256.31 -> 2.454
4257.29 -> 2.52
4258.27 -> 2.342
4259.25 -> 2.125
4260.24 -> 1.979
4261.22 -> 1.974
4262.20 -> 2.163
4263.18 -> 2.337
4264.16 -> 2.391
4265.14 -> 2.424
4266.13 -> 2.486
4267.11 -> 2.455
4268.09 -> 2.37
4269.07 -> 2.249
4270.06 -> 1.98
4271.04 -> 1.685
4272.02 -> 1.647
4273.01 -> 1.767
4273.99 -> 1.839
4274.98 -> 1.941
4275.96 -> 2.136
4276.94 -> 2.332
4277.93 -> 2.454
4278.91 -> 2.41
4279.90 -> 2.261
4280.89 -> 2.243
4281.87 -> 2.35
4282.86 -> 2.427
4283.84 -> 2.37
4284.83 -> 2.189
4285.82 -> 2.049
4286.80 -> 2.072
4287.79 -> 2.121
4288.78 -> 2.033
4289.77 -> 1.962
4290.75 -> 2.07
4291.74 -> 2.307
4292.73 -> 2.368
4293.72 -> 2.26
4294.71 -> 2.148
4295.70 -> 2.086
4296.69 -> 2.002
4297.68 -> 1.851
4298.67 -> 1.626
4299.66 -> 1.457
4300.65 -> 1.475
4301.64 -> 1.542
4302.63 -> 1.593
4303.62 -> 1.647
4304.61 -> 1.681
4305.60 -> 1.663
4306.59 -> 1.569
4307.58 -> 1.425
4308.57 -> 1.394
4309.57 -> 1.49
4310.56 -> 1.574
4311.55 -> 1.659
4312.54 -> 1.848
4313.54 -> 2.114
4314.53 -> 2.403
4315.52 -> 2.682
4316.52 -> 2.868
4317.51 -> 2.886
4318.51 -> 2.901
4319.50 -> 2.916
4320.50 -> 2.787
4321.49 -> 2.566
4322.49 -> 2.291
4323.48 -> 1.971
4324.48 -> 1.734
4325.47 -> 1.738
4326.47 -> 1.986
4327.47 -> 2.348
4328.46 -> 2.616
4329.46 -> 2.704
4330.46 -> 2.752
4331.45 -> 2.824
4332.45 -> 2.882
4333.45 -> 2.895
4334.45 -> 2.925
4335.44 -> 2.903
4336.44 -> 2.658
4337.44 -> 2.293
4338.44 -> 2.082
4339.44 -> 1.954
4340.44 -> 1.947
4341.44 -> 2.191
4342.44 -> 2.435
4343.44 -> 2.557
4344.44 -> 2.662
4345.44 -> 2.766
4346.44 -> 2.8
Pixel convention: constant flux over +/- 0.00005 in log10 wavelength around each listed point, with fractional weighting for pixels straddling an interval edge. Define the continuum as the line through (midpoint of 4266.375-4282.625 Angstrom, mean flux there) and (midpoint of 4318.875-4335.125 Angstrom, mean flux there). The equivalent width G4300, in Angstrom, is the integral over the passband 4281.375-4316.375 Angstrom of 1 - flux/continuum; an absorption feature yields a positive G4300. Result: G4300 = 5.6 Angstrom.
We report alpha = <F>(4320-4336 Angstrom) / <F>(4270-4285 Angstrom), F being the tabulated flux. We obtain 1.17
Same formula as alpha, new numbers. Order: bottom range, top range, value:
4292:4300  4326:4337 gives 1.35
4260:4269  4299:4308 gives 0.68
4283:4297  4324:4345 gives 1.13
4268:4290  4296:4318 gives 0.87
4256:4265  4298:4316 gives 0.76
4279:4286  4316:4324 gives 1.16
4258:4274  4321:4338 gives 1.16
